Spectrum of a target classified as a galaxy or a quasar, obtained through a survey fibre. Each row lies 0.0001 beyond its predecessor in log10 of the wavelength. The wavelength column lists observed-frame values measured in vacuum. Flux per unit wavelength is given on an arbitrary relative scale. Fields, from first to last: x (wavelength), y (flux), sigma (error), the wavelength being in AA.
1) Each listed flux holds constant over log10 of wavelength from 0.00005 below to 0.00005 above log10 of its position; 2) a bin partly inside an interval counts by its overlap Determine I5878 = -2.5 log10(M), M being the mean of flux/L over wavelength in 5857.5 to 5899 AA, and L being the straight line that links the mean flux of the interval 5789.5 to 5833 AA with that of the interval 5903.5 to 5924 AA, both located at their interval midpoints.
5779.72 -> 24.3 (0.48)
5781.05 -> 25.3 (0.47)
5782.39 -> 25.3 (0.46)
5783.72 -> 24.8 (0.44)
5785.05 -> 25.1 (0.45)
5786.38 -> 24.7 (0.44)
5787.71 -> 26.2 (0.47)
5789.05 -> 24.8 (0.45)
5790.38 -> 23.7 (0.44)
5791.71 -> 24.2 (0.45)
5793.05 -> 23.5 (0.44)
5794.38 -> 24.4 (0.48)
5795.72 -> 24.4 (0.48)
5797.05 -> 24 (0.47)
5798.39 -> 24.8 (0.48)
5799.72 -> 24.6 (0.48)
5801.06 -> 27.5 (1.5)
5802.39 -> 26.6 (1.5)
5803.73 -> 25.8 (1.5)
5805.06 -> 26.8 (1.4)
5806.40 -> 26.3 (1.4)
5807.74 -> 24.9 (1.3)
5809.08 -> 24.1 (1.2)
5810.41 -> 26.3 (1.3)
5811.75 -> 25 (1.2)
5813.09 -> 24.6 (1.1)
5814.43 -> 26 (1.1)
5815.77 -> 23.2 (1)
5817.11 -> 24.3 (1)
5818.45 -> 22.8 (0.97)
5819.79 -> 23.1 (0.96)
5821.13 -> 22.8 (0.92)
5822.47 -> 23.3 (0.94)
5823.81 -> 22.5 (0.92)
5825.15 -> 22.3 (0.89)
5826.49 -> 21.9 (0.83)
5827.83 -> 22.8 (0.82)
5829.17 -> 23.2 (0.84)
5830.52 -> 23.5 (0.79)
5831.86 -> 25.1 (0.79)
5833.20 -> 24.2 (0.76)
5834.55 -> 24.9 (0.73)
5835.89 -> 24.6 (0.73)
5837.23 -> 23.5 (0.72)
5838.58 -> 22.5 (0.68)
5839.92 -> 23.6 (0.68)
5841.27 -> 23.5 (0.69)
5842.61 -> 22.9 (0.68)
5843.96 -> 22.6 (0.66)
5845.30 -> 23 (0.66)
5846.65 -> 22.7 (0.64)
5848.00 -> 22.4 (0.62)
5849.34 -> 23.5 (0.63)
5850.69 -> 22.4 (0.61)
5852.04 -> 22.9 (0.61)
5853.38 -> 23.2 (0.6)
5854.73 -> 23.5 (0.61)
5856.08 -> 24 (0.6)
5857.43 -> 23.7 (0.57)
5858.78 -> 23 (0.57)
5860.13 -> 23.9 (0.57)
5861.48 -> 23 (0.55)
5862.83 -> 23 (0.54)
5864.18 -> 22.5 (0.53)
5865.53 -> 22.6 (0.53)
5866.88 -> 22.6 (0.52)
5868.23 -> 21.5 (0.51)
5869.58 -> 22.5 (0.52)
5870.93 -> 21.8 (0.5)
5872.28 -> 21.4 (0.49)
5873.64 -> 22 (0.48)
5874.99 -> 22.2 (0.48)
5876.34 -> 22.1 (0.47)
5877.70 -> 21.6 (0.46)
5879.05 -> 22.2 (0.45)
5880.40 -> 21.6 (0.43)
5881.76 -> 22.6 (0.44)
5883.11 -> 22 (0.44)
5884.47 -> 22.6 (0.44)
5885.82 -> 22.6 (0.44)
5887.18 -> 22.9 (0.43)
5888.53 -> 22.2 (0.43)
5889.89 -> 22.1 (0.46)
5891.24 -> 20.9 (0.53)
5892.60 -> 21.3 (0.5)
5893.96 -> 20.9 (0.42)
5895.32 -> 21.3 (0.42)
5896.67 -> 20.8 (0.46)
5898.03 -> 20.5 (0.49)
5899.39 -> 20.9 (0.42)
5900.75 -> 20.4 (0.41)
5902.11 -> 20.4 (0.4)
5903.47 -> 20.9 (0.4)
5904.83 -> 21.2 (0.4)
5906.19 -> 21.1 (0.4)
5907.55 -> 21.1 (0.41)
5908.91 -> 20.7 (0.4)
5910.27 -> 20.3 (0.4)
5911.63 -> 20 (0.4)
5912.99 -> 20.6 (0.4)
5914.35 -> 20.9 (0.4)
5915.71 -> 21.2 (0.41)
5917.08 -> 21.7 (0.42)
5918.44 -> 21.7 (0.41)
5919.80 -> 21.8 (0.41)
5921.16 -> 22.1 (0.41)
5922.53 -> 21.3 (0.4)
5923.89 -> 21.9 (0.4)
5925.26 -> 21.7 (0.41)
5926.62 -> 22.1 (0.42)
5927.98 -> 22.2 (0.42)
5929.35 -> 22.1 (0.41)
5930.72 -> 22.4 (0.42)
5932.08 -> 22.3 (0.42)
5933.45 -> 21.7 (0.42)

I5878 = 0.01 mag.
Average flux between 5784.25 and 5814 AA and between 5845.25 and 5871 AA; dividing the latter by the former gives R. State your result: 0.91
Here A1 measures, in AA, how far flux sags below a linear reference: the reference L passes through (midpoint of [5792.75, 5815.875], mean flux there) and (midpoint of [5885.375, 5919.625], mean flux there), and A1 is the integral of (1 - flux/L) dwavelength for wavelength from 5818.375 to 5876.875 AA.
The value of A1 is 1.1 AA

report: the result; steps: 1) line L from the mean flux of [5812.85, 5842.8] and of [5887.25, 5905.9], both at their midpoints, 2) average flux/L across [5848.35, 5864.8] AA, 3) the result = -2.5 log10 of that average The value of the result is -0.03 mag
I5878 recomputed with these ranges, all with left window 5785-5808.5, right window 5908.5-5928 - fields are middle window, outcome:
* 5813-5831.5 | 0.05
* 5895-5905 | 0.06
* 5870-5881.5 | 0.04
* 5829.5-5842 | 0.00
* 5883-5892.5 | 0.01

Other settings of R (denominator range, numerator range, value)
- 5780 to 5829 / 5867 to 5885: 0.90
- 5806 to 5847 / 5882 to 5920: 0.90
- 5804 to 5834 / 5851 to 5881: 0.94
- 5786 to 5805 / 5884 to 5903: 0.86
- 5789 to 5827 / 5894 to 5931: 0.87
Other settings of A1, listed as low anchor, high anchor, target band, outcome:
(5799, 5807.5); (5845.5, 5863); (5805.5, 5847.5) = 1.8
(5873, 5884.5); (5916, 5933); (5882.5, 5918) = 1.3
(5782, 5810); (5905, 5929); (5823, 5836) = 0.3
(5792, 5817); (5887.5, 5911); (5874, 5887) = -0.2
